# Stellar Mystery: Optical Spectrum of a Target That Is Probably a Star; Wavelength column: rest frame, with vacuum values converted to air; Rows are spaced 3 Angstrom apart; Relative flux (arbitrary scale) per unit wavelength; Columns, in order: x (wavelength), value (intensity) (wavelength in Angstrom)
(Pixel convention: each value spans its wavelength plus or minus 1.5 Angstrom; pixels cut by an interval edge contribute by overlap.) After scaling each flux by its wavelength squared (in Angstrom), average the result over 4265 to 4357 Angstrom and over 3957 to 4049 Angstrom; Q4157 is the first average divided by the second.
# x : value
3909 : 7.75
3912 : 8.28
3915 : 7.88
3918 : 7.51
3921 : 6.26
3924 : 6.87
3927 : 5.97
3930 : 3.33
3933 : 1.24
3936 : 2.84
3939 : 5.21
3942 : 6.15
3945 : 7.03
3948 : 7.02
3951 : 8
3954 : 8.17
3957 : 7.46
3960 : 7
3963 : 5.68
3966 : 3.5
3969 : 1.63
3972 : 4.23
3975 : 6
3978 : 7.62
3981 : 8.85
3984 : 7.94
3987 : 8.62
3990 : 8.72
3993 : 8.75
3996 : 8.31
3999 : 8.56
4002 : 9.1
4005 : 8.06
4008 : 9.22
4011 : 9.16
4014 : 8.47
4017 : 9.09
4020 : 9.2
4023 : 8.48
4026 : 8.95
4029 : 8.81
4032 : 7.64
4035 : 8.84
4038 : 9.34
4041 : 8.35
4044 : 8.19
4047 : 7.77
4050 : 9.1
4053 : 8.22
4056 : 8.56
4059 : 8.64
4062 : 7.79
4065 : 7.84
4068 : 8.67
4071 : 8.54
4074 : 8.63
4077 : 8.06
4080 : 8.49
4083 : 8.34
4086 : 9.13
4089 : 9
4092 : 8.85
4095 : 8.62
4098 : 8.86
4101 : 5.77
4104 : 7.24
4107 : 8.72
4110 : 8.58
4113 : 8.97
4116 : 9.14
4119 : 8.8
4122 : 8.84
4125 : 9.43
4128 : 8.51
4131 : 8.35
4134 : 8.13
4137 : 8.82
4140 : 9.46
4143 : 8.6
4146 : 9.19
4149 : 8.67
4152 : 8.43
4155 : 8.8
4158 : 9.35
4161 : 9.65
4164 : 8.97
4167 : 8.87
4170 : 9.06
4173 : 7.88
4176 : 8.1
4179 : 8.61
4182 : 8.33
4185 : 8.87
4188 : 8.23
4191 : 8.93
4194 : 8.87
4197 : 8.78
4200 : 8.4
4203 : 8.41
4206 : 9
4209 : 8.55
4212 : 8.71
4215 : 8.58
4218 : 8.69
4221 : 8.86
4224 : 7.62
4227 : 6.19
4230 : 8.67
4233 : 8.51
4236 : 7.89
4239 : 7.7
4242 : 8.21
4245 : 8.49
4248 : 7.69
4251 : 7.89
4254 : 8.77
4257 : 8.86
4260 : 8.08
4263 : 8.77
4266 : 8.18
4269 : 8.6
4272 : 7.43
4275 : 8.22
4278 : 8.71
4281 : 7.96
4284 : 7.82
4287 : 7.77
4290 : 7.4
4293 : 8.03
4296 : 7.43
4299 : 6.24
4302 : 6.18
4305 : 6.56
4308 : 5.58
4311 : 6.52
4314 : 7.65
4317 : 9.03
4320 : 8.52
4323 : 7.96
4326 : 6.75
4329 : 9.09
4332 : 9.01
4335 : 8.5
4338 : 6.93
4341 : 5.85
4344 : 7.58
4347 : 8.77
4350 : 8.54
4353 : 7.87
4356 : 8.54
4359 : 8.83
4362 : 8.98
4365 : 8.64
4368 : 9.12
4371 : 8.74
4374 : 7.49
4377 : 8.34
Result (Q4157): 1.14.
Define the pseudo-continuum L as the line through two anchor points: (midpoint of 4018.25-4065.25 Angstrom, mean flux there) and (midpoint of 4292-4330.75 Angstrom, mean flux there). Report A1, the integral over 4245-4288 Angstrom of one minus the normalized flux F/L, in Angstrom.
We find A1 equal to -3.8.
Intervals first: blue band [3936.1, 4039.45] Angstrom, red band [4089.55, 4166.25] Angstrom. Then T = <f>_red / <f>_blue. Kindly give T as 1.15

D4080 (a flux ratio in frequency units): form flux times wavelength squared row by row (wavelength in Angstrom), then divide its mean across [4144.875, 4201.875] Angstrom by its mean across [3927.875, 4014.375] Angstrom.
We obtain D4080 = 1.4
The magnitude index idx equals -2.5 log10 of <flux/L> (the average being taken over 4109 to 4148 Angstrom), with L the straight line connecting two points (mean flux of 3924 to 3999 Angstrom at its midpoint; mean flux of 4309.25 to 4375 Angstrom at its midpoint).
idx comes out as -0.239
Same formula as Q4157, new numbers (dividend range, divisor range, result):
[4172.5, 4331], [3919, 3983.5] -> 1.62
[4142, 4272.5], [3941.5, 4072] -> 1.19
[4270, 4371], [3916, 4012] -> 1.39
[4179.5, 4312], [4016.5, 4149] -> 1.01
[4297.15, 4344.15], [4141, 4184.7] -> 0.91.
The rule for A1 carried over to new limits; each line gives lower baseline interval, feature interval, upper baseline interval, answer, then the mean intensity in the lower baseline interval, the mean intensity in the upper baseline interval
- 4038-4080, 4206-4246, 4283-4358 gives -1.7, 8.38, 7.61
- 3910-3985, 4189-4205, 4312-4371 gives -2.7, 6.07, 8.22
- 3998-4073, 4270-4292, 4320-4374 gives 1.0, 8.58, 8.21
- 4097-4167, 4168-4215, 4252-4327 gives -1.5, 8.67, 7.73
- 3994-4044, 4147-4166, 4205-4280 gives -1.2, 8.71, 8.27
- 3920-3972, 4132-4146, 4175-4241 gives -2.2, 5.45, 8.39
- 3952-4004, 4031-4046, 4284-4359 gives -2.7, 7.09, 7.62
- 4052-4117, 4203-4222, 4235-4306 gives -1.6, 8.39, 7.88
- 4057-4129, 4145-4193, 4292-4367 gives -2.9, 8.48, 7.75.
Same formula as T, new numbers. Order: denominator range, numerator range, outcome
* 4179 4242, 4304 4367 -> 0.94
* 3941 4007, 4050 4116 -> 1.18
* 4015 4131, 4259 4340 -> 0.91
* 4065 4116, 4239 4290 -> 0.97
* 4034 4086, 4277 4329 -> 0.88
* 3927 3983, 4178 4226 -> 1.52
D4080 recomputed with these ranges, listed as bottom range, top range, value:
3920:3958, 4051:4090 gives 1.56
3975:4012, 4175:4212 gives 1.12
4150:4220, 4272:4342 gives 0.92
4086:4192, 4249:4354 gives 0.97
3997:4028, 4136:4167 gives 1.09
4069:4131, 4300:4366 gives 1.02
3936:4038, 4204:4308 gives 1.21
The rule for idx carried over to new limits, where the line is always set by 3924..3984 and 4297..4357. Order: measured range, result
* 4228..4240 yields -0.145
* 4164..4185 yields -0.245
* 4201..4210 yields -0.234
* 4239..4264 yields -0.154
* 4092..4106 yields -0.208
